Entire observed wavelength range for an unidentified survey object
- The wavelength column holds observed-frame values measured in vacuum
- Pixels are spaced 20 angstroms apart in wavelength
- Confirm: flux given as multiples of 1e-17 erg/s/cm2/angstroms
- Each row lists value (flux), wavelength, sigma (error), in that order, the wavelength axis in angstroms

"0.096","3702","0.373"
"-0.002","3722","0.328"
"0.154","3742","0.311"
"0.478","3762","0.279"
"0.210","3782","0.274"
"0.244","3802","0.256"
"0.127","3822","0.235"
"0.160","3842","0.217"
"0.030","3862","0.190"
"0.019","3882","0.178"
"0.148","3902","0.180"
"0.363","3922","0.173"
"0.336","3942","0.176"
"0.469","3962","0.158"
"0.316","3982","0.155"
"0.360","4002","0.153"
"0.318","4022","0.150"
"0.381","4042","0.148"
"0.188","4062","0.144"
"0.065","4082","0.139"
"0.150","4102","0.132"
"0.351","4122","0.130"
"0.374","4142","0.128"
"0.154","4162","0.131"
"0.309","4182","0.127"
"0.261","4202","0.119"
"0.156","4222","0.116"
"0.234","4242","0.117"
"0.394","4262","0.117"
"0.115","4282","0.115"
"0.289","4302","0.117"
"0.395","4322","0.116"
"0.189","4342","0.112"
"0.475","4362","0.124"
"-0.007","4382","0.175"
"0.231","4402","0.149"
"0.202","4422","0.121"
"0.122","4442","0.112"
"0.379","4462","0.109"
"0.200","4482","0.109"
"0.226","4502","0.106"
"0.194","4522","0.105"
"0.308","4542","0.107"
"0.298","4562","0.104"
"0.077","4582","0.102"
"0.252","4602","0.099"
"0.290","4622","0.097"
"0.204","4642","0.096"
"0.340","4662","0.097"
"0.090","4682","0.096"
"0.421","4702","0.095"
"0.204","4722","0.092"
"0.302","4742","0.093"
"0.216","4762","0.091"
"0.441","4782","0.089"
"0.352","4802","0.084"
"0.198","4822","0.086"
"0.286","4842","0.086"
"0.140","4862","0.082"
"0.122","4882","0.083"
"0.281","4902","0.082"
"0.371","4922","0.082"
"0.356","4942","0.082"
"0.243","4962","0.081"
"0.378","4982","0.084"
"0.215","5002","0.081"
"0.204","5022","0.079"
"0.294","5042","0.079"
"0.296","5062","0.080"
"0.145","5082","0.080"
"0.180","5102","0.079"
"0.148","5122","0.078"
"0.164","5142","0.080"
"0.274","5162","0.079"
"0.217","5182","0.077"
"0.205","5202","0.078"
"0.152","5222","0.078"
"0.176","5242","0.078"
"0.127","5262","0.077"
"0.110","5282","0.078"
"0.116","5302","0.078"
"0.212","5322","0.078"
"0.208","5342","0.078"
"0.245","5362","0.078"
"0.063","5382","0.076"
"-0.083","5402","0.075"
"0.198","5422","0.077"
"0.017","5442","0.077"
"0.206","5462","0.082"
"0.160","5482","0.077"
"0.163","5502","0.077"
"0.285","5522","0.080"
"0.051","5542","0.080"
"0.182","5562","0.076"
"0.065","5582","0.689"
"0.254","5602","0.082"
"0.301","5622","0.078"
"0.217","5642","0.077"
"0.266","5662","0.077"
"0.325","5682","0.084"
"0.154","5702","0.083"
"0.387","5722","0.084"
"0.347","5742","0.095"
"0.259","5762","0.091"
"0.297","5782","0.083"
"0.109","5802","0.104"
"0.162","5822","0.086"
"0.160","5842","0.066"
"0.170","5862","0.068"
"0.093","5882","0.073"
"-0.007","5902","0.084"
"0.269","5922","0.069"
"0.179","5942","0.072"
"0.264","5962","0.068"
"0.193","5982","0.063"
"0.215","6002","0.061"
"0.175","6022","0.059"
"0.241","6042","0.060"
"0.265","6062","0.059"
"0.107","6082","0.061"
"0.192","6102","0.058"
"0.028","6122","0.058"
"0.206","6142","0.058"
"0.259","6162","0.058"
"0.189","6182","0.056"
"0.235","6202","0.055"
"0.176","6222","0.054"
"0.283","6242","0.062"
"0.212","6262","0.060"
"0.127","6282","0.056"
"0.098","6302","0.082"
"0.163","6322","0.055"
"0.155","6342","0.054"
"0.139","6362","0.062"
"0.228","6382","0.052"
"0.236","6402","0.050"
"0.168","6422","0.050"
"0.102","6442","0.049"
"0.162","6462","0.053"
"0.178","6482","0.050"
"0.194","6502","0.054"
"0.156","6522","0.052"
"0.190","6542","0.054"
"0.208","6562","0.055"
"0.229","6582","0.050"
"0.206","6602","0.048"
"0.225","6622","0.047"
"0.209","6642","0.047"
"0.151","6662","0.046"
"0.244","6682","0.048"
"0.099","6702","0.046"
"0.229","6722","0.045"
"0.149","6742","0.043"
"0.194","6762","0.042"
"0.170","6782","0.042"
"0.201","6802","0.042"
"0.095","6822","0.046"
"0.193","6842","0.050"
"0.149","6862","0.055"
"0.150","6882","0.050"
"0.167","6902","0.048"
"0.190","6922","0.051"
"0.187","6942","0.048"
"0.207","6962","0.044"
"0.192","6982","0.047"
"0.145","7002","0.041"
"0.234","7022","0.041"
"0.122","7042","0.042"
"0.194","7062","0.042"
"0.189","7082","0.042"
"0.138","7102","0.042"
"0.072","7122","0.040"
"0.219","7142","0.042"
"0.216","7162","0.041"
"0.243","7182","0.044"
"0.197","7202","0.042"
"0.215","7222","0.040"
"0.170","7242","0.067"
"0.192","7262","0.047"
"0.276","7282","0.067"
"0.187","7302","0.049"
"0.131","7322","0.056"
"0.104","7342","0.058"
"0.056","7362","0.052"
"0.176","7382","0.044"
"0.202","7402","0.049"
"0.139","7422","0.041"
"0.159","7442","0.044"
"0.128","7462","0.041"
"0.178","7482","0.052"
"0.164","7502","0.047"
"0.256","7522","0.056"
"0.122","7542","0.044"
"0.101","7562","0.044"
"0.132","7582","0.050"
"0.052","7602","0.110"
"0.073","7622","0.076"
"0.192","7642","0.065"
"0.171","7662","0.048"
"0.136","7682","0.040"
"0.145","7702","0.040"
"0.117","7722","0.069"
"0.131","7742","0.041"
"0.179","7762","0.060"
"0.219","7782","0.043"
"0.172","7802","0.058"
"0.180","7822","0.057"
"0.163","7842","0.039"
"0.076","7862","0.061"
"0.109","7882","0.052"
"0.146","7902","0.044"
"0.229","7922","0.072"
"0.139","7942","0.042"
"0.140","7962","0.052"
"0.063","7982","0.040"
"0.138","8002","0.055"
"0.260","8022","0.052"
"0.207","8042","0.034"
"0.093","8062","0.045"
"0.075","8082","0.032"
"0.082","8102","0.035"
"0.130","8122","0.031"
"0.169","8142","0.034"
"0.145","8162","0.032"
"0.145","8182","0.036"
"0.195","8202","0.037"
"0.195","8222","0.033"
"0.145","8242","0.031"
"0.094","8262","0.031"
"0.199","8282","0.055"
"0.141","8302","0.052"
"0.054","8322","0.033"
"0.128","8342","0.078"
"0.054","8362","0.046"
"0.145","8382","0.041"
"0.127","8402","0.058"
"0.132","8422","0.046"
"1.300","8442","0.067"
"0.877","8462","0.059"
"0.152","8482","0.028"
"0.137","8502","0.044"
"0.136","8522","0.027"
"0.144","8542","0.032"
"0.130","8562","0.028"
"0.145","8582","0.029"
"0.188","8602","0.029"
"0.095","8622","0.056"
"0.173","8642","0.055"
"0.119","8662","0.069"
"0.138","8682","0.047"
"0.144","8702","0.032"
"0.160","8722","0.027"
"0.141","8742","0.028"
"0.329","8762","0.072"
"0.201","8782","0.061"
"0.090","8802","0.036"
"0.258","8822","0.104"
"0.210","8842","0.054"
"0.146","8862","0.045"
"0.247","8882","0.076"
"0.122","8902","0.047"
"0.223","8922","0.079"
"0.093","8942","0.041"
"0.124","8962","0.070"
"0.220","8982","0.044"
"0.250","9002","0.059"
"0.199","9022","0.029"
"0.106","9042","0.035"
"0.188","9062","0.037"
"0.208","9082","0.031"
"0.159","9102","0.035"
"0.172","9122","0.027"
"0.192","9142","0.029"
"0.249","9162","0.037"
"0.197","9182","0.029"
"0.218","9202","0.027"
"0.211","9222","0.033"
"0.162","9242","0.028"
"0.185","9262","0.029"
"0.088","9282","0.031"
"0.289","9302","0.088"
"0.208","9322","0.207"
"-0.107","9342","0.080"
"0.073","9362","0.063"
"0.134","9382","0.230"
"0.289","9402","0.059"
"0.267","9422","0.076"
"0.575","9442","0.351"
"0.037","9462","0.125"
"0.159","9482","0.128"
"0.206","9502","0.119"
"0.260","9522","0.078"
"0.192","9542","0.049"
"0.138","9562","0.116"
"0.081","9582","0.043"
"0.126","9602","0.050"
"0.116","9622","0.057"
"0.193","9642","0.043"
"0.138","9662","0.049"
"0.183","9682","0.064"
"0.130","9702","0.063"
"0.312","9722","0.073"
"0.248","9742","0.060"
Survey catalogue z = 1.266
